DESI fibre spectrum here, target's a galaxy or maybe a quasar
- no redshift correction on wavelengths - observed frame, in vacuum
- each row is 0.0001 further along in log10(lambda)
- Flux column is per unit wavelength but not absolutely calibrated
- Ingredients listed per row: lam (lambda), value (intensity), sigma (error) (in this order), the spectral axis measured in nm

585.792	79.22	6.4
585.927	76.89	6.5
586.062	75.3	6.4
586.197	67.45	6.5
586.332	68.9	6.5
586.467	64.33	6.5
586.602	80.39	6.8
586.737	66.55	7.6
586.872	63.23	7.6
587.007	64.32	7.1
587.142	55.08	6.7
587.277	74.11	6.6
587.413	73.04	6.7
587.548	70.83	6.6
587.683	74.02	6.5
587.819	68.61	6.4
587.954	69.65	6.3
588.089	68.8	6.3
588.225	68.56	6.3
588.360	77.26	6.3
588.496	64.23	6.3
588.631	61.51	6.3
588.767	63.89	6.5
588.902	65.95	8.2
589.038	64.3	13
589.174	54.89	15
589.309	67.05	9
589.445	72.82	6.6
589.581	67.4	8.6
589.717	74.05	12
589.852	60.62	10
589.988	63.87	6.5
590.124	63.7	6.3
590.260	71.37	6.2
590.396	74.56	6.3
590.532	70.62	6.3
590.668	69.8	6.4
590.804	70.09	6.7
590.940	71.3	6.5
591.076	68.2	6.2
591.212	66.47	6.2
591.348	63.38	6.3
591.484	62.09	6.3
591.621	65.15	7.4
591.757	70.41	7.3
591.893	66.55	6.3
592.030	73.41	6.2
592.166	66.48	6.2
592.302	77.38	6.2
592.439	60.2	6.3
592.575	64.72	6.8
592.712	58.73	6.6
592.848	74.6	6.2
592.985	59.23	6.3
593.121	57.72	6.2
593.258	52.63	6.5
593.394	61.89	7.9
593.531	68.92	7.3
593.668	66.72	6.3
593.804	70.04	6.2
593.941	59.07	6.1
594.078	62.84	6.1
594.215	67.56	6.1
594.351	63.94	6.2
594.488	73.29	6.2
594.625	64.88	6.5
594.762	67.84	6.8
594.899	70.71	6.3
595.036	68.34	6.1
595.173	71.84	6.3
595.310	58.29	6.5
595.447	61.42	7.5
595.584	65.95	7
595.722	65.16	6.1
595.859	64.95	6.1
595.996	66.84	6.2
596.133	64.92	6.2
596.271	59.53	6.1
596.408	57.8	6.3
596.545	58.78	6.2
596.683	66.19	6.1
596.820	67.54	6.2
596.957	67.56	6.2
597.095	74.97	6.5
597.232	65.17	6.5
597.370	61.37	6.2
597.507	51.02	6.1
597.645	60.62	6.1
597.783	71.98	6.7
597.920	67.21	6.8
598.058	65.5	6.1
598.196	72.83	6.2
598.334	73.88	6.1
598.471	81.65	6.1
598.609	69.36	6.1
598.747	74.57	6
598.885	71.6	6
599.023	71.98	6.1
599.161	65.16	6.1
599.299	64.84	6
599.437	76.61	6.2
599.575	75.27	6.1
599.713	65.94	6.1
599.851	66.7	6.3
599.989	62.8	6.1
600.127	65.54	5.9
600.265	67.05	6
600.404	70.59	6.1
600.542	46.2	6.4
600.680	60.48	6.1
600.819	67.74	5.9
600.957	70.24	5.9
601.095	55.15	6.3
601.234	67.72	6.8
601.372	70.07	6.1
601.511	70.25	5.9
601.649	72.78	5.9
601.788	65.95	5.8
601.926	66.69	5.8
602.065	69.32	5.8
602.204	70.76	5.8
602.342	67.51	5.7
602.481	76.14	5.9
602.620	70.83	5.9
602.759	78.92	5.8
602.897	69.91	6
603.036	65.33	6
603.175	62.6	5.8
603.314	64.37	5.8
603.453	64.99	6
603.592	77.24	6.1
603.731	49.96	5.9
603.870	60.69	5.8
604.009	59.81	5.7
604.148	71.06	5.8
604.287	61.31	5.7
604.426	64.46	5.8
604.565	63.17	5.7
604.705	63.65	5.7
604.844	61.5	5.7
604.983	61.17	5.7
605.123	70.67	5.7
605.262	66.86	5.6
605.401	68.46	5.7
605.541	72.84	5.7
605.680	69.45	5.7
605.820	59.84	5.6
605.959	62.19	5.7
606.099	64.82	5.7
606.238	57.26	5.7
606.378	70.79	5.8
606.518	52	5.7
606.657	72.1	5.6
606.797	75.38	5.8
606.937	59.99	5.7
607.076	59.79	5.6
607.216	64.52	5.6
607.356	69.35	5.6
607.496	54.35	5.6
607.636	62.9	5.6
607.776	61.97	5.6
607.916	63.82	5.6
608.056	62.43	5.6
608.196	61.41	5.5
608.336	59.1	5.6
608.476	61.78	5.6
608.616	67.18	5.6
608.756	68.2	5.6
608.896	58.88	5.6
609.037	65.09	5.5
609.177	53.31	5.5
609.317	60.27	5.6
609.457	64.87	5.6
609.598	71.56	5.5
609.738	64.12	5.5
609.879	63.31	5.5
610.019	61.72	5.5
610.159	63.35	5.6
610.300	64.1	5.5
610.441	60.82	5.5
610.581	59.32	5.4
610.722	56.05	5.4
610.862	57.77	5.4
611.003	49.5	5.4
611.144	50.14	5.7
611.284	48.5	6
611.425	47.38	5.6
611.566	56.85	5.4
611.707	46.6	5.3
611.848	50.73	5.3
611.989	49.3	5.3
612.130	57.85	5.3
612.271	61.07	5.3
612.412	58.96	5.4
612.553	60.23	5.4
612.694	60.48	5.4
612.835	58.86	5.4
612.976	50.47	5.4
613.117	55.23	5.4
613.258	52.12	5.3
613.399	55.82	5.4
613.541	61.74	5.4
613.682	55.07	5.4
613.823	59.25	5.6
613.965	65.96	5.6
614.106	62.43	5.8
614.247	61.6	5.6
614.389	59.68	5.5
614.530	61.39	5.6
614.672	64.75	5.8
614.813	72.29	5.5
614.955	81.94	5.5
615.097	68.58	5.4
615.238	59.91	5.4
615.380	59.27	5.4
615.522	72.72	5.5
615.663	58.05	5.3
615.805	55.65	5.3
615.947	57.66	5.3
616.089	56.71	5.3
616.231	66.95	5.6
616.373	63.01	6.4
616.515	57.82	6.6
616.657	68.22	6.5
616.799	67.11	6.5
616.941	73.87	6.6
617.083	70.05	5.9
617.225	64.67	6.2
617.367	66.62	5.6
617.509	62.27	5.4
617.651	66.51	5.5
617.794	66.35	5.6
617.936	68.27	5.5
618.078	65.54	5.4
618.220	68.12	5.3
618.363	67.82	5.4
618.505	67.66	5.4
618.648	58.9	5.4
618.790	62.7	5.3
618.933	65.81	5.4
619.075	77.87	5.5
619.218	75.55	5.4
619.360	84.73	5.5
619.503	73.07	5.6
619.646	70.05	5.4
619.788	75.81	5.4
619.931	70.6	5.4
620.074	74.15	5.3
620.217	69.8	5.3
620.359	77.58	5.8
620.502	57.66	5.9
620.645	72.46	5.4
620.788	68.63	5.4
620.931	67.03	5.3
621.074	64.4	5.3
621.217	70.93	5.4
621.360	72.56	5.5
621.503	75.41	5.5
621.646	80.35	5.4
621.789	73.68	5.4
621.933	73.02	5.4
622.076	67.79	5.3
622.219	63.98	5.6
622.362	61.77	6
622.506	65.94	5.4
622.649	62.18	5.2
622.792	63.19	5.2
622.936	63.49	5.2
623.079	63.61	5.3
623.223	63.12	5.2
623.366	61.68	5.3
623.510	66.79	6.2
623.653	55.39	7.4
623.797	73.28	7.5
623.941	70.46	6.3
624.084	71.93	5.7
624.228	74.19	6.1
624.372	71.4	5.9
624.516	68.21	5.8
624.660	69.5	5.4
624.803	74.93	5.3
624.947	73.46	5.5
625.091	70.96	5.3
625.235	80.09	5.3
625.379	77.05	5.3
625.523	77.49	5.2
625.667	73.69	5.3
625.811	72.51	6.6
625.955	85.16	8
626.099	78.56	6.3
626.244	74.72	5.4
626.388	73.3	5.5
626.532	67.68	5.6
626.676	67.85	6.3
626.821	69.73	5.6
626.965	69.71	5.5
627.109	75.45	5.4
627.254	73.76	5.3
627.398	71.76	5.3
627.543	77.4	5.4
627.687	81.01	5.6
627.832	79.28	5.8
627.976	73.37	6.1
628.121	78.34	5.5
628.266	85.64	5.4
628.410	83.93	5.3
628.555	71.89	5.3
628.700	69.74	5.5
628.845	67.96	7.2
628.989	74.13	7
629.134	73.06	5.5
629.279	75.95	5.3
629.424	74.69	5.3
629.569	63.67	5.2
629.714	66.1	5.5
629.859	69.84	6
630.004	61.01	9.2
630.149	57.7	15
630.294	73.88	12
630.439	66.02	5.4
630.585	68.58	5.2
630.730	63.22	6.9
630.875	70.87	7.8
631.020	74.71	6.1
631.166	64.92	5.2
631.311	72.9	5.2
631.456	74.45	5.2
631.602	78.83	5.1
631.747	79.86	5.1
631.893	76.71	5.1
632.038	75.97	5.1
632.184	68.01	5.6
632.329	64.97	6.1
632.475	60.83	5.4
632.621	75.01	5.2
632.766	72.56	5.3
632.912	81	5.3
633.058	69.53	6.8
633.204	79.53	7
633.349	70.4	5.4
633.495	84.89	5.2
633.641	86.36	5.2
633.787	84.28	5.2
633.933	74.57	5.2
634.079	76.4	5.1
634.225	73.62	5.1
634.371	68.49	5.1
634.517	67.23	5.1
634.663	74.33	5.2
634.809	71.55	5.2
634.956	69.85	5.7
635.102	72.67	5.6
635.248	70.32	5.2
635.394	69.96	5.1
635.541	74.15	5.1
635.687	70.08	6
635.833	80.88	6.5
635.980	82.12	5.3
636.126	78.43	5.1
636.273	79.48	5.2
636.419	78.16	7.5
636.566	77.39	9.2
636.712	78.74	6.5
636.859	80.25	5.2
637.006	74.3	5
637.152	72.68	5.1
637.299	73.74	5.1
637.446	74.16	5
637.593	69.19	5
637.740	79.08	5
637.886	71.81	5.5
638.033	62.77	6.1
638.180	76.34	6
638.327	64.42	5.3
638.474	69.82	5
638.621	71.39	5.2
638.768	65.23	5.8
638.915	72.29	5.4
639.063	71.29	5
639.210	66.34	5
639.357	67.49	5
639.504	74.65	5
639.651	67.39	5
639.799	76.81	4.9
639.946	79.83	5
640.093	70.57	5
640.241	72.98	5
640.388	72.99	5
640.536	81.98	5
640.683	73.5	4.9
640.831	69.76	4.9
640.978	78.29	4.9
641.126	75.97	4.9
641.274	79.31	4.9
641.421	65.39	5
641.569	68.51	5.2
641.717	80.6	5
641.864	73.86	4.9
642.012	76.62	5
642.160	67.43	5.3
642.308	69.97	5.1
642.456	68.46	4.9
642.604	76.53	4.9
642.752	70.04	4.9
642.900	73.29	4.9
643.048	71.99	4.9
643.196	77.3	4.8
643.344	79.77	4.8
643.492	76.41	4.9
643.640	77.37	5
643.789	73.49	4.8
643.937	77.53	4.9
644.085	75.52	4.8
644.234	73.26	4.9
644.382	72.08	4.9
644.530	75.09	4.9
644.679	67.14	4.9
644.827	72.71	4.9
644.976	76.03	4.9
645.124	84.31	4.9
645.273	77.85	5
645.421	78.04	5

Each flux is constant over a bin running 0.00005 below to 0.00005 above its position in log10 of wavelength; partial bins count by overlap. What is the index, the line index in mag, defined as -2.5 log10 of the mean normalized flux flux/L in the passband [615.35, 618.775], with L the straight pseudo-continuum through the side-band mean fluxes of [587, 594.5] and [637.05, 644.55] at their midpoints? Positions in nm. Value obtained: 0.09 mag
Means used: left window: 66.7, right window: 73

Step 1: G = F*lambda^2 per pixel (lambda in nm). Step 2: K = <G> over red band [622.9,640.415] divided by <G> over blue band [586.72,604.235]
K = 1.2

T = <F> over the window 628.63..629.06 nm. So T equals 70.7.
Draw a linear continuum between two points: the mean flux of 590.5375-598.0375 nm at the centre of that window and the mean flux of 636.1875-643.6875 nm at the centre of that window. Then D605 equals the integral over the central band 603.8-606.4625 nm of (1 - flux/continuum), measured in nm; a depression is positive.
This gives 0.107 nm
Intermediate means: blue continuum 65.5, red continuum 73.4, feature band 64.7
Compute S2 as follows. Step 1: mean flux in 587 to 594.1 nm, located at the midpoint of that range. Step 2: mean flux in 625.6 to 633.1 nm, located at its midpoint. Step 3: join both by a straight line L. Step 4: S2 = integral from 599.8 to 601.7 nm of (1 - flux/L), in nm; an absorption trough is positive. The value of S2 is 0.09 nm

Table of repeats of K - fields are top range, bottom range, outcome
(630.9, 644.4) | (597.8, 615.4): 1.28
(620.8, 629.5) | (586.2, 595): 1.20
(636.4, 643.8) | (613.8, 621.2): 1.18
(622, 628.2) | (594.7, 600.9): 1.17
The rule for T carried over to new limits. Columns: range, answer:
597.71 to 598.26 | 69.3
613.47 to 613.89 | 58.7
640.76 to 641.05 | 74.2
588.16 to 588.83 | 67.1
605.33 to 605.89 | 67.7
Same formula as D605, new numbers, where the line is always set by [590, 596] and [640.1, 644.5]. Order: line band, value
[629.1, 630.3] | 0.07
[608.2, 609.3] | 0.11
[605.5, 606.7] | 0.07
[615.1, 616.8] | 0.19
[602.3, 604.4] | 0.04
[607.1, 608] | 0.08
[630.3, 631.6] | 0.04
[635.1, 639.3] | 0.00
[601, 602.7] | -0.02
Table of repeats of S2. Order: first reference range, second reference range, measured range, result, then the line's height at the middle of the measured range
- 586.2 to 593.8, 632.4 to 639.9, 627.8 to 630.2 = 0.015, 72.6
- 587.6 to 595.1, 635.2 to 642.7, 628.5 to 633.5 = 0.086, 72.3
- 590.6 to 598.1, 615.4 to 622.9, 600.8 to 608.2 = 0.083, 66.4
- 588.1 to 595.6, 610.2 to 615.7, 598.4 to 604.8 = -0.444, 62.9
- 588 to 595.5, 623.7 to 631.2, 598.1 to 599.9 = -0.103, 67.7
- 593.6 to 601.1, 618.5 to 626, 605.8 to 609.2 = 0.252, 68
